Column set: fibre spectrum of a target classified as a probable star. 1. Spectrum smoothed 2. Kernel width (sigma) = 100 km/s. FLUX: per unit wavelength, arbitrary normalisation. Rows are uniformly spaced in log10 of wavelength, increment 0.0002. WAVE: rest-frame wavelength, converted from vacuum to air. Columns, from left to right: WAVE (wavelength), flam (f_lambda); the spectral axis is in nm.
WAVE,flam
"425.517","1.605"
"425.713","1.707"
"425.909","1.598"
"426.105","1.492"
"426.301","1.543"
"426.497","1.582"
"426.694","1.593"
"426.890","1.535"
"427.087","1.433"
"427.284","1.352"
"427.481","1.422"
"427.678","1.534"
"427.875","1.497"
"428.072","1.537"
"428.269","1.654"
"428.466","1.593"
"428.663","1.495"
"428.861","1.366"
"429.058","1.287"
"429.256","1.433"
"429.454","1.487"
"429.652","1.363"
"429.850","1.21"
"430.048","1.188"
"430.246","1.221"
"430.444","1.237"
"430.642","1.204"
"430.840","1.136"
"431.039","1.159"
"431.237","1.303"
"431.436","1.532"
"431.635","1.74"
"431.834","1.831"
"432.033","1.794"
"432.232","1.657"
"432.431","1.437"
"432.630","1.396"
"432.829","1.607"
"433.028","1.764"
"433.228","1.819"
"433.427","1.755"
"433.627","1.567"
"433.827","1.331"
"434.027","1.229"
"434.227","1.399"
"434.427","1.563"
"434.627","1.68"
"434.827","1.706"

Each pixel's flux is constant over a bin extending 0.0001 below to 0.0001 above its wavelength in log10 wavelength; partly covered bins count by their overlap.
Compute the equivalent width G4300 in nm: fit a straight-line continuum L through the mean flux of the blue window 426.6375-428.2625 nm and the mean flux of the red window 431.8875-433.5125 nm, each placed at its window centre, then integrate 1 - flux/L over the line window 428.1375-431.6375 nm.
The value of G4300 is 0.47 nm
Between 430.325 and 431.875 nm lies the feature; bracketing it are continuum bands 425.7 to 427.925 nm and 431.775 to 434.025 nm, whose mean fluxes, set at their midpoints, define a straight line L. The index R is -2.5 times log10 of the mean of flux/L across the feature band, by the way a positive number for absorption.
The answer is 0.15 mag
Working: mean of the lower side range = 1.52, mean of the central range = 1.37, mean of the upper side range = 1.61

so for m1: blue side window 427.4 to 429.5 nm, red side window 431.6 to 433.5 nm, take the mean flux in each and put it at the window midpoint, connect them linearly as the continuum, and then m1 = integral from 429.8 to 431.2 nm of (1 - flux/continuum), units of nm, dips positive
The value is 0.34 nm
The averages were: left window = 1.48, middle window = 1.2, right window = 1.68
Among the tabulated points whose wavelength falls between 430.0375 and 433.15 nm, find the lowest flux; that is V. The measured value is 1.136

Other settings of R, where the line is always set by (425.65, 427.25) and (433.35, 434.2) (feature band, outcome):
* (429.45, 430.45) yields 0.184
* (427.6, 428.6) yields -0.024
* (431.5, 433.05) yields -0.119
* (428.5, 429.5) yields 0.071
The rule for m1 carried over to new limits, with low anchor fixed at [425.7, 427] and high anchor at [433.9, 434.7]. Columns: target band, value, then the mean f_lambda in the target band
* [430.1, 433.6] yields -0.03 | 1.5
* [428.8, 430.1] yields 0.16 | 1.34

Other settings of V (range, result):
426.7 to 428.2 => 1.352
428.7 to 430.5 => 1.188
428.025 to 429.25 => 1.287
